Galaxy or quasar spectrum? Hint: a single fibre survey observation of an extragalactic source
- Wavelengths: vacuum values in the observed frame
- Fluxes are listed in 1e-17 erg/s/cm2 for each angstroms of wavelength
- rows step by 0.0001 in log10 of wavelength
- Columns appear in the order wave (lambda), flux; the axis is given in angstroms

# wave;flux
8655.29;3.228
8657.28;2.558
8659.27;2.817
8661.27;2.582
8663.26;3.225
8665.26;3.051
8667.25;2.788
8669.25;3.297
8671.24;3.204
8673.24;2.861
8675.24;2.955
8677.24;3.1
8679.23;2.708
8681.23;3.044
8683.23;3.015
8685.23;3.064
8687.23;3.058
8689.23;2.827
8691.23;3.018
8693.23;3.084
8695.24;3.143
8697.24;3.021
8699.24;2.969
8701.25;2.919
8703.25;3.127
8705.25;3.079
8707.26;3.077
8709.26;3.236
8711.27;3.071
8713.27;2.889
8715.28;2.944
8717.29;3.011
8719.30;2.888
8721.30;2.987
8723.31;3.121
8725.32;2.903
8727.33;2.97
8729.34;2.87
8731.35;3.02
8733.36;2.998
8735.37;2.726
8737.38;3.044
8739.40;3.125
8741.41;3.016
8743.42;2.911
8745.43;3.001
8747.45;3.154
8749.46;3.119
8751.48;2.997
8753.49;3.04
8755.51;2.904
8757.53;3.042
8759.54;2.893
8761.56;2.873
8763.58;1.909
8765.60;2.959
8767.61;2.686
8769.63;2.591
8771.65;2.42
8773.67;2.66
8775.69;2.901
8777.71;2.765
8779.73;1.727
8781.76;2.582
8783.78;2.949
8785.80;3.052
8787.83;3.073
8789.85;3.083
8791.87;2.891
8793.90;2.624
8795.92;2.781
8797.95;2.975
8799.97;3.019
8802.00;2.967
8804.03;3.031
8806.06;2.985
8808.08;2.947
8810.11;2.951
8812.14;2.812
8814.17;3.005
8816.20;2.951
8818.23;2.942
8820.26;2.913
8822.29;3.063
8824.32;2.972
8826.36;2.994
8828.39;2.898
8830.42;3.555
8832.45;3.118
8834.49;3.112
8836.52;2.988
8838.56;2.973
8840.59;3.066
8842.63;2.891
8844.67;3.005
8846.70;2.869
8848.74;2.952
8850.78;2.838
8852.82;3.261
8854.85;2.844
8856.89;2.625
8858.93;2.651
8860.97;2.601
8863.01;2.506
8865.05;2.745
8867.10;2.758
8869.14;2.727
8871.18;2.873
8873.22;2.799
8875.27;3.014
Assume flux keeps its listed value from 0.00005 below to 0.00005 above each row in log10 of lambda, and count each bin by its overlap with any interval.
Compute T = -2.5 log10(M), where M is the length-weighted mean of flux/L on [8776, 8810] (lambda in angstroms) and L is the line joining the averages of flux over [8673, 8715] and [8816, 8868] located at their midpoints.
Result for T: 0.041 mag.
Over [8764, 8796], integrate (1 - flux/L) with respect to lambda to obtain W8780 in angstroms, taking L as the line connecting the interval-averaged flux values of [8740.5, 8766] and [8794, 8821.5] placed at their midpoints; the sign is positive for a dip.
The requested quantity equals 2.2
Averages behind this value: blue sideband 2.91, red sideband 2.94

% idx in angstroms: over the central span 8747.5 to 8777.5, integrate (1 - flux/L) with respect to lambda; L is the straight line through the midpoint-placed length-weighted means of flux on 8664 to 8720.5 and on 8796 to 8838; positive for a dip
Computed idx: 2.1 angstroms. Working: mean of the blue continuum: 3.02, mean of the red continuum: 3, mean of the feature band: 2.8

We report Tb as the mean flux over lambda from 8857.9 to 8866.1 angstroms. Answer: 2.62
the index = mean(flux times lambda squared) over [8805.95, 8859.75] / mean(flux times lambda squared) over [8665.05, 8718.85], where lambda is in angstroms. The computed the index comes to 1.02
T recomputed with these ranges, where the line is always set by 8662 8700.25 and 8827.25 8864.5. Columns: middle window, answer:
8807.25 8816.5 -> 0.01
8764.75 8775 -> 0.12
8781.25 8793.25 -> 0.01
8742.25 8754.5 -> -0.02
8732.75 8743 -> 0.00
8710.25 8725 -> 0.01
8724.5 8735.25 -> 0.02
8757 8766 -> 0.10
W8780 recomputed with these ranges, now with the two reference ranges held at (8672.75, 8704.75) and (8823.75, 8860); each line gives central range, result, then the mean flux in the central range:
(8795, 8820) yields 0.3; 2.95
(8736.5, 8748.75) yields -0.2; 3.04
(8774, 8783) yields 1.4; 2.52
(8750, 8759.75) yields 0.0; 2.99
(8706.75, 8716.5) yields -0.1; 3.04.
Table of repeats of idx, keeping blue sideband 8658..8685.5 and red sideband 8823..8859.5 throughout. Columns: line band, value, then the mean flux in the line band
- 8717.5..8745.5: 0.06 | 2.97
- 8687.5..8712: -0.60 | 3.05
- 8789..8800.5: 0.36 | 2.89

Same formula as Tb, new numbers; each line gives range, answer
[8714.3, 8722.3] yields 2.96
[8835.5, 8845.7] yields 2.99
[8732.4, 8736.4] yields 2.86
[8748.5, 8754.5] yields 3.05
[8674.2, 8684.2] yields 2.96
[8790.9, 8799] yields 2.82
